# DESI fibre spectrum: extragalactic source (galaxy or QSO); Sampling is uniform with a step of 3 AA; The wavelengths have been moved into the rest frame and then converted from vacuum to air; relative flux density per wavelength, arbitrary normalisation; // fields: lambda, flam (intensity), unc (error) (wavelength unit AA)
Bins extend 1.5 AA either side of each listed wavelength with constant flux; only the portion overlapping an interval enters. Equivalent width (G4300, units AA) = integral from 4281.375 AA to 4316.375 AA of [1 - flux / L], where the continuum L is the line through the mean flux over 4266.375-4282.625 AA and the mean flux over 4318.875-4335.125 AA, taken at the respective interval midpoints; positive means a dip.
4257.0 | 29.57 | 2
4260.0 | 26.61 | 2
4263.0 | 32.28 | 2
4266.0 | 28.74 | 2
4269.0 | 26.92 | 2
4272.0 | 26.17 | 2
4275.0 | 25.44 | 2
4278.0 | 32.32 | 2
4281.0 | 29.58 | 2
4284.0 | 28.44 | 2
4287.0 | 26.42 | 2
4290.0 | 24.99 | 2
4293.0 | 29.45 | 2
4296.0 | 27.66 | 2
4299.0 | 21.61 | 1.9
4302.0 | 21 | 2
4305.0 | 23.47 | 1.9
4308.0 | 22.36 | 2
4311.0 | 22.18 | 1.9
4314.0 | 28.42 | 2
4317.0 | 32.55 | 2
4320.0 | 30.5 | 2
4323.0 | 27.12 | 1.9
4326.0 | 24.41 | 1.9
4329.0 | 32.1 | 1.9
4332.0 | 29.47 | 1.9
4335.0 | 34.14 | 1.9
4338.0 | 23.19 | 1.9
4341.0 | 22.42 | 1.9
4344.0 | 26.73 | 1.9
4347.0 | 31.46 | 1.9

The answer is 3.92 AA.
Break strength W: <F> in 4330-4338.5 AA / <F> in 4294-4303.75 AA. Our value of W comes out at 1.3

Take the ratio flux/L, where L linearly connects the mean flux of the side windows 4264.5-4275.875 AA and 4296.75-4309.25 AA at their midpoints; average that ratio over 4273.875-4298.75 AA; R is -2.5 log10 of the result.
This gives -0.13 mag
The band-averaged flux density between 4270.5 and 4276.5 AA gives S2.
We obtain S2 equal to 25.8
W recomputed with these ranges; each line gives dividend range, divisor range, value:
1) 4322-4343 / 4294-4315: 1.16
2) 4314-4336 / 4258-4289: 1.06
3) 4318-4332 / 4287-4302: 1.13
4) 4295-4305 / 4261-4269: 0.78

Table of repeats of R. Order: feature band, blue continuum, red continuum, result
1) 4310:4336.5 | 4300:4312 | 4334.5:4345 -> -0.20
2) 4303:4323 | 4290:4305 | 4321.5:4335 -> 0.02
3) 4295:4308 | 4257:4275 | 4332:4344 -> 0.19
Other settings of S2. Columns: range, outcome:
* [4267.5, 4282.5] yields 28.1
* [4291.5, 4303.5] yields 24.9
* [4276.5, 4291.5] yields 28.4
